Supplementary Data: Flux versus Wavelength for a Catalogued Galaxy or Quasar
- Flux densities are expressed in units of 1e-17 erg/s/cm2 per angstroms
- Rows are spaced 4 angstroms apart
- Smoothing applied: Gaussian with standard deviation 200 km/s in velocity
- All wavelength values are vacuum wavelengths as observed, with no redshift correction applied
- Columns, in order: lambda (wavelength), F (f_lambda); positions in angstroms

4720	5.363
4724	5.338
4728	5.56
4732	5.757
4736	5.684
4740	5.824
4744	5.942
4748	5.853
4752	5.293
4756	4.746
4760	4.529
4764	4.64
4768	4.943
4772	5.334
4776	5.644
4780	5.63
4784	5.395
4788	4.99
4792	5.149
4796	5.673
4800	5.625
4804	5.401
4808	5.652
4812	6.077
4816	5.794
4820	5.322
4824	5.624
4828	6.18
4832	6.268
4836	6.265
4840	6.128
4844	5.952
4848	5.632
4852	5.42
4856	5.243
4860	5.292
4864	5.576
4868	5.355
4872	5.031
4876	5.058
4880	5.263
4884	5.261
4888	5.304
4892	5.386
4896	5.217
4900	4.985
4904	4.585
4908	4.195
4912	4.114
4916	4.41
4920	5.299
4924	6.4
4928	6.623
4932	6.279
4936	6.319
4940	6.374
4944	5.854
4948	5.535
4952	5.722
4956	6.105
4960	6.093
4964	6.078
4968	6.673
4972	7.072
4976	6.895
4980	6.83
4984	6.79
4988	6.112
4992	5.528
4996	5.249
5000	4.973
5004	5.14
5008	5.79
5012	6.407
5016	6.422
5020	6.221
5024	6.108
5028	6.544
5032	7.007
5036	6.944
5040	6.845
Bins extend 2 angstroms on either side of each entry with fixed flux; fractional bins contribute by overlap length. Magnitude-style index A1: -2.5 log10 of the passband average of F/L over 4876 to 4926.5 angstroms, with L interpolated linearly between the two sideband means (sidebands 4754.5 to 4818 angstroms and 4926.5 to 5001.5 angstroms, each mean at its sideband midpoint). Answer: 0.16 mag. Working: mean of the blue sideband 5.33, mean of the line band 5.05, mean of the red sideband 6.17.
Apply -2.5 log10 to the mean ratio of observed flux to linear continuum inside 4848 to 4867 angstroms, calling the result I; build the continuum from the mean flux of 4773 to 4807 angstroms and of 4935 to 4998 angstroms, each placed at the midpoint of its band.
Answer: 0.06 mag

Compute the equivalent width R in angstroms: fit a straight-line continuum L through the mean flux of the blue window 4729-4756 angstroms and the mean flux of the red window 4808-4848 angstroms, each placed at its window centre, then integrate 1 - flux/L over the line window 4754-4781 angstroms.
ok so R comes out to 3.2 angstroms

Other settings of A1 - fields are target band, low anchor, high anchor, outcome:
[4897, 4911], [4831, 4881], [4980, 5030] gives 0.23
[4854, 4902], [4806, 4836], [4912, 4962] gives 0.12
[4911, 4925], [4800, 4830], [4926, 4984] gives 0.22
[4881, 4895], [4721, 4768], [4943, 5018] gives 0.10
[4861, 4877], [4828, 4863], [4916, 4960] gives 0.11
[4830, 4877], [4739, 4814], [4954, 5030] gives 0.01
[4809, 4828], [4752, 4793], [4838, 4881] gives -0.09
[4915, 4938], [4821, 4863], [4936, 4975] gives 0.02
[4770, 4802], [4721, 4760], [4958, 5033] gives 0.04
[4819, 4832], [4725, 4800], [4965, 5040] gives -0.04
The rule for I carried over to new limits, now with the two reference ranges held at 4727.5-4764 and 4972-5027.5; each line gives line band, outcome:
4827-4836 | -0.11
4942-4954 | 0.05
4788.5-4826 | 0.00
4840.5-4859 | 0.02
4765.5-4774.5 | 0.07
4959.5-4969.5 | -0.05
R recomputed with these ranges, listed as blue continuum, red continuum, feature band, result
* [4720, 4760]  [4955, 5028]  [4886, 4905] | 2.5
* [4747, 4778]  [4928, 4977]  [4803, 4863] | -2.5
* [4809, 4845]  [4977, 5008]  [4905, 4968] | 1.8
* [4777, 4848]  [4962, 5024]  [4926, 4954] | -0.4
